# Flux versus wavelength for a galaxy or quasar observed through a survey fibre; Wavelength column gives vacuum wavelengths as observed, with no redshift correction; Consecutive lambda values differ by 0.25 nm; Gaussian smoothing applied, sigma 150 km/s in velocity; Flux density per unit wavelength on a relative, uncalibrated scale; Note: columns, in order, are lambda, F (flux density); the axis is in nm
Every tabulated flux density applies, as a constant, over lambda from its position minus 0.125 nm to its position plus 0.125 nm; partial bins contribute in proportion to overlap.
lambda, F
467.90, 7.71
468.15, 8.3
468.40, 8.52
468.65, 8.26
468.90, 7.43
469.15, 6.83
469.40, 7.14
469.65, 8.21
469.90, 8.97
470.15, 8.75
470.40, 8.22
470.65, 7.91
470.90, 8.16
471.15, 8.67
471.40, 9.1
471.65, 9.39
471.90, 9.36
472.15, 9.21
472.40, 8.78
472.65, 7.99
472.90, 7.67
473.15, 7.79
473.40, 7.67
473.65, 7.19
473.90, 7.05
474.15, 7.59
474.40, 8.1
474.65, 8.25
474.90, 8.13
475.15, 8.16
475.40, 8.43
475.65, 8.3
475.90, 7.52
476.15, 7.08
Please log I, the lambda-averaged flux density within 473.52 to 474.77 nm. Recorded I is 7.63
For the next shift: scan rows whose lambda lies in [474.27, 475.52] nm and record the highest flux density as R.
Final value 8.43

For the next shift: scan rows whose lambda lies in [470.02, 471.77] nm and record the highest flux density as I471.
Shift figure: 9.39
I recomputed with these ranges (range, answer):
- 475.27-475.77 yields 8.36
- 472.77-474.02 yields 7.48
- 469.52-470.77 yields 8.41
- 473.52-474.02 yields 7.13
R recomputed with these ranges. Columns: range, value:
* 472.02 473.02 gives 9.21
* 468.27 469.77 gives 8.52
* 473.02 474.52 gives 8.1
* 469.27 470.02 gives 8.97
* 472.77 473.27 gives 7.79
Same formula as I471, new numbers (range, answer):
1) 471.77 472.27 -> 9.36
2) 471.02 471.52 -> 9.1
